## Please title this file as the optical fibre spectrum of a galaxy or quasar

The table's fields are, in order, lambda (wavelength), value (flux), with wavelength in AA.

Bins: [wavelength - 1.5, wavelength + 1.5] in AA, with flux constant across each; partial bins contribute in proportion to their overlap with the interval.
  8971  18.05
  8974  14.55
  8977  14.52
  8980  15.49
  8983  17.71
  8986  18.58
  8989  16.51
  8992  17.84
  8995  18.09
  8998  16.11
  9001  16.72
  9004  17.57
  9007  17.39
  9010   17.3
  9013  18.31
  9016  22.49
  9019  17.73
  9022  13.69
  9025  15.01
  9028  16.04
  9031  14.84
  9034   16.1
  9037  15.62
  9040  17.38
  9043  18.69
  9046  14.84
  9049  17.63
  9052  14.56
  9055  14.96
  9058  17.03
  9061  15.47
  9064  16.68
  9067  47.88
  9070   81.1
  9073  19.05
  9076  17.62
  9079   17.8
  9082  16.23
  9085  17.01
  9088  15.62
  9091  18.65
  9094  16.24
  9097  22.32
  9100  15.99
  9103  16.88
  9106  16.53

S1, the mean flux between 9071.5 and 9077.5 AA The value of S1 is 18.3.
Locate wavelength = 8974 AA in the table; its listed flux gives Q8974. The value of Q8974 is 14.55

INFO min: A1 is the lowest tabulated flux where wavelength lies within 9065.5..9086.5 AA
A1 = 16.23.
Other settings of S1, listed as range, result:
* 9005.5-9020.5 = 18.6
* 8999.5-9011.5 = 17.2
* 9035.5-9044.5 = 17.2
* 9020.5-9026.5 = 14.3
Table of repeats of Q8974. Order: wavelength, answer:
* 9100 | 15.99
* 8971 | 18.05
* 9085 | 17.01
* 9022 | 13.69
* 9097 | 22.32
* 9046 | 14.84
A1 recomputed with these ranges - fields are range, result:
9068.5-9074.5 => 19.05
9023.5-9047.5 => 14.84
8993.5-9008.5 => 16.11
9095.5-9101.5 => 15.99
